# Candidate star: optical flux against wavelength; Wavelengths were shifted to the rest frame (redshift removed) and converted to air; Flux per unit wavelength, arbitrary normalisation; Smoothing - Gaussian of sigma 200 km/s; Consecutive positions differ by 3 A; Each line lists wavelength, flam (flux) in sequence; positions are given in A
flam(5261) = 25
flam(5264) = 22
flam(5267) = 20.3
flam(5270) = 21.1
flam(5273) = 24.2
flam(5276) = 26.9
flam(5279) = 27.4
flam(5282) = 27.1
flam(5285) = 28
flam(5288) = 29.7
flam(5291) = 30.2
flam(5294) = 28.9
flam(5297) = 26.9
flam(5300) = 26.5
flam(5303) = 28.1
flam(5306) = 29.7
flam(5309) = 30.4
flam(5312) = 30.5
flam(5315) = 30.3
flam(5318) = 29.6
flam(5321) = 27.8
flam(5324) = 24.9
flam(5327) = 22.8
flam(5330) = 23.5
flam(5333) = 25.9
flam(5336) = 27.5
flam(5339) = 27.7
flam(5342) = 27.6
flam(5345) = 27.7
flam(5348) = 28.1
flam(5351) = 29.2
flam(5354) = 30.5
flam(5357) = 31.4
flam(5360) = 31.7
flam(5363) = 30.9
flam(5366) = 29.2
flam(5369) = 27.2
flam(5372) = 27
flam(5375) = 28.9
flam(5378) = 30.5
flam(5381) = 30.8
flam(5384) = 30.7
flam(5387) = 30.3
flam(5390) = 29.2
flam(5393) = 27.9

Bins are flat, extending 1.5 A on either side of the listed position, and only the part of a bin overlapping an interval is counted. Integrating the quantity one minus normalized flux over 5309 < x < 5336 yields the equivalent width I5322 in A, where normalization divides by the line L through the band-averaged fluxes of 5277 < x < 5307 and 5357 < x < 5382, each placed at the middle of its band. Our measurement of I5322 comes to 1.51 A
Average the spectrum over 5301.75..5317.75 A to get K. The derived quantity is 29.8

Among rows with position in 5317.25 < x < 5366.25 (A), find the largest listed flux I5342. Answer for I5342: 31.7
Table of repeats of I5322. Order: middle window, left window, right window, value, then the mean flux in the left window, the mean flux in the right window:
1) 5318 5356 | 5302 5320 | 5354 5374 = 3.32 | 29.8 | 29.6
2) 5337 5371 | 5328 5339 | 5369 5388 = -2.08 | 25.8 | 29.5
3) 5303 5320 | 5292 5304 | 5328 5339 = -1.82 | 27.7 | 25.8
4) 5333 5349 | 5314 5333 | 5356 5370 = 0.27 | 26.3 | 30.1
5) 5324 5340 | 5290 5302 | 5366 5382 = 1.72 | 28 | 28.8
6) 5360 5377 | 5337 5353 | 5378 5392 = 0.21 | 28.1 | 30.2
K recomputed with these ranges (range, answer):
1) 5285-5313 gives 28.9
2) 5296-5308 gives 27.9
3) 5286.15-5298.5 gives 28.9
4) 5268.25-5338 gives 27.3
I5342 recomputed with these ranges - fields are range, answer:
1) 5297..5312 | 30.5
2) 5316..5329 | 29.6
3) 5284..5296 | 30.2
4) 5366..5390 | 30.8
